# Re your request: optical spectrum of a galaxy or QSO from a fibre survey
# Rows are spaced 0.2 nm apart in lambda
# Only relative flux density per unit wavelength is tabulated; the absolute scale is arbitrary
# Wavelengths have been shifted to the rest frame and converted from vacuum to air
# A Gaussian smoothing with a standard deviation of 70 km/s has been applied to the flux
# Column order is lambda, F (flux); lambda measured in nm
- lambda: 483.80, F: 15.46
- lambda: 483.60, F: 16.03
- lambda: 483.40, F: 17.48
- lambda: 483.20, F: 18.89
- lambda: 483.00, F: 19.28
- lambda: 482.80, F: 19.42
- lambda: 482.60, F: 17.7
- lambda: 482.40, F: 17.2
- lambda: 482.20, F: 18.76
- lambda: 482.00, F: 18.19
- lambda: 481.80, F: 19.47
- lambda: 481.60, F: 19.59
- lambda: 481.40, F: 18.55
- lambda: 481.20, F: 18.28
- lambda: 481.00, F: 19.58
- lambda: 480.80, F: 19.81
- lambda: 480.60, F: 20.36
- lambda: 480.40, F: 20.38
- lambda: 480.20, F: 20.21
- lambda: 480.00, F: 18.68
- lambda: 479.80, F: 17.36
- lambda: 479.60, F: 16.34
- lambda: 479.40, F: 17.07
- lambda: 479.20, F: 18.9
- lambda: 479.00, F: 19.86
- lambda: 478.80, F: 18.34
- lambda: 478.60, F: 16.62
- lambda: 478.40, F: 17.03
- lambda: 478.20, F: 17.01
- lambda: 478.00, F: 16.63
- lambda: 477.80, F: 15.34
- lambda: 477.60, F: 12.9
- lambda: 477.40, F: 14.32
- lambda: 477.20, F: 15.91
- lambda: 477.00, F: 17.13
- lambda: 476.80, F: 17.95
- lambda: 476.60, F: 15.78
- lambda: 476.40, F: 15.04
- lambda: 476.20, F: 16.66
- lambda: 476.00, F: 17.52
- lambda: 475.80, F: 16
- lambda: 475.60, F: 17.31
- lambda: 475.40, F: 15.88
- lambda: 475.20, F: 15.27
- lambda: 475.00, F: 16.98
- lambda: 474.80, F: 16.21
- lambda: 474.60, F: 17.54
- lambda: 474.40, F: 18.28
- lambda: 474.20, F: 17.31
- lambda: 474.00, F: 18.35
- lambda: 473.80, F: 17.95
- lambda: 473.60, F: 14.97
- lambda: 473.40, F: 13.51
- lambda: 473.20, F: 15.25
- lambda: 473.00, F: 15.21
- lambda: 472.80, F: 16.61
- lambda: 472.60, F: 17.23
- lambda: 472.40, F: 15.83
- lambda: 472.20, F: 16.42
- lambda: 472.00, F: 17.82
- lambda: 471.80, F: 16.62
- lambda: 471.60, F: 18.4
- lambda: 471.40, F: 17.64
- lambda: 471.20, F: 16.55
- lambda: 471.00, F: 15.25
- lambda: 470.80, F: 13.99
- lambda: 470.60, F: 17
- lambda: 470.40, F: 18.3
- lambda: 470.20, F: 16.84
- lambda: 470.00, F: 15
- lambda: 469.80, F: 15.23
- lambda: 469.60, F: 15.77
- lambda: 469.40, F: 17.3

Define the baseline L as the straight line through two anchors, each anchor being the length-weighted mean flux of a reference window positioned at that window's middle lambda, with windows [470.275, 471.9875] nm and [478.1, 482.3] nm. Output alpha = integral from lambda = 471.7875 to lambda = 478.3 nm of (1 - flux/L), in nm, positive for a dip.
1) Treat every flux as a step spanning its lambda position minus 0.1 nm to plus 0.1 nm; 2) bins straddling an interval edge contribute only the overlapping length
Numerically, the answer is 0.45 nm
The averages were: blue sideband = 16.8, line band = 16.3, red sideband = 18.6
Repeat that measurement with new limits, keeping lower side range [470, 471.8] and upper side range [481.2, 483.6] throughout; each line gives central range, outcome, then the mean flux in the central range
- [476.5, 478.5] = 0.191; 16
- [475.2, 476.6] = 0.093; 16.3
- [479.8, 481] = -0.099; 19.7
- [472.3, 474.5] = 0.082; 16.4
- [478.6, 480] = 0.004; 17.9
